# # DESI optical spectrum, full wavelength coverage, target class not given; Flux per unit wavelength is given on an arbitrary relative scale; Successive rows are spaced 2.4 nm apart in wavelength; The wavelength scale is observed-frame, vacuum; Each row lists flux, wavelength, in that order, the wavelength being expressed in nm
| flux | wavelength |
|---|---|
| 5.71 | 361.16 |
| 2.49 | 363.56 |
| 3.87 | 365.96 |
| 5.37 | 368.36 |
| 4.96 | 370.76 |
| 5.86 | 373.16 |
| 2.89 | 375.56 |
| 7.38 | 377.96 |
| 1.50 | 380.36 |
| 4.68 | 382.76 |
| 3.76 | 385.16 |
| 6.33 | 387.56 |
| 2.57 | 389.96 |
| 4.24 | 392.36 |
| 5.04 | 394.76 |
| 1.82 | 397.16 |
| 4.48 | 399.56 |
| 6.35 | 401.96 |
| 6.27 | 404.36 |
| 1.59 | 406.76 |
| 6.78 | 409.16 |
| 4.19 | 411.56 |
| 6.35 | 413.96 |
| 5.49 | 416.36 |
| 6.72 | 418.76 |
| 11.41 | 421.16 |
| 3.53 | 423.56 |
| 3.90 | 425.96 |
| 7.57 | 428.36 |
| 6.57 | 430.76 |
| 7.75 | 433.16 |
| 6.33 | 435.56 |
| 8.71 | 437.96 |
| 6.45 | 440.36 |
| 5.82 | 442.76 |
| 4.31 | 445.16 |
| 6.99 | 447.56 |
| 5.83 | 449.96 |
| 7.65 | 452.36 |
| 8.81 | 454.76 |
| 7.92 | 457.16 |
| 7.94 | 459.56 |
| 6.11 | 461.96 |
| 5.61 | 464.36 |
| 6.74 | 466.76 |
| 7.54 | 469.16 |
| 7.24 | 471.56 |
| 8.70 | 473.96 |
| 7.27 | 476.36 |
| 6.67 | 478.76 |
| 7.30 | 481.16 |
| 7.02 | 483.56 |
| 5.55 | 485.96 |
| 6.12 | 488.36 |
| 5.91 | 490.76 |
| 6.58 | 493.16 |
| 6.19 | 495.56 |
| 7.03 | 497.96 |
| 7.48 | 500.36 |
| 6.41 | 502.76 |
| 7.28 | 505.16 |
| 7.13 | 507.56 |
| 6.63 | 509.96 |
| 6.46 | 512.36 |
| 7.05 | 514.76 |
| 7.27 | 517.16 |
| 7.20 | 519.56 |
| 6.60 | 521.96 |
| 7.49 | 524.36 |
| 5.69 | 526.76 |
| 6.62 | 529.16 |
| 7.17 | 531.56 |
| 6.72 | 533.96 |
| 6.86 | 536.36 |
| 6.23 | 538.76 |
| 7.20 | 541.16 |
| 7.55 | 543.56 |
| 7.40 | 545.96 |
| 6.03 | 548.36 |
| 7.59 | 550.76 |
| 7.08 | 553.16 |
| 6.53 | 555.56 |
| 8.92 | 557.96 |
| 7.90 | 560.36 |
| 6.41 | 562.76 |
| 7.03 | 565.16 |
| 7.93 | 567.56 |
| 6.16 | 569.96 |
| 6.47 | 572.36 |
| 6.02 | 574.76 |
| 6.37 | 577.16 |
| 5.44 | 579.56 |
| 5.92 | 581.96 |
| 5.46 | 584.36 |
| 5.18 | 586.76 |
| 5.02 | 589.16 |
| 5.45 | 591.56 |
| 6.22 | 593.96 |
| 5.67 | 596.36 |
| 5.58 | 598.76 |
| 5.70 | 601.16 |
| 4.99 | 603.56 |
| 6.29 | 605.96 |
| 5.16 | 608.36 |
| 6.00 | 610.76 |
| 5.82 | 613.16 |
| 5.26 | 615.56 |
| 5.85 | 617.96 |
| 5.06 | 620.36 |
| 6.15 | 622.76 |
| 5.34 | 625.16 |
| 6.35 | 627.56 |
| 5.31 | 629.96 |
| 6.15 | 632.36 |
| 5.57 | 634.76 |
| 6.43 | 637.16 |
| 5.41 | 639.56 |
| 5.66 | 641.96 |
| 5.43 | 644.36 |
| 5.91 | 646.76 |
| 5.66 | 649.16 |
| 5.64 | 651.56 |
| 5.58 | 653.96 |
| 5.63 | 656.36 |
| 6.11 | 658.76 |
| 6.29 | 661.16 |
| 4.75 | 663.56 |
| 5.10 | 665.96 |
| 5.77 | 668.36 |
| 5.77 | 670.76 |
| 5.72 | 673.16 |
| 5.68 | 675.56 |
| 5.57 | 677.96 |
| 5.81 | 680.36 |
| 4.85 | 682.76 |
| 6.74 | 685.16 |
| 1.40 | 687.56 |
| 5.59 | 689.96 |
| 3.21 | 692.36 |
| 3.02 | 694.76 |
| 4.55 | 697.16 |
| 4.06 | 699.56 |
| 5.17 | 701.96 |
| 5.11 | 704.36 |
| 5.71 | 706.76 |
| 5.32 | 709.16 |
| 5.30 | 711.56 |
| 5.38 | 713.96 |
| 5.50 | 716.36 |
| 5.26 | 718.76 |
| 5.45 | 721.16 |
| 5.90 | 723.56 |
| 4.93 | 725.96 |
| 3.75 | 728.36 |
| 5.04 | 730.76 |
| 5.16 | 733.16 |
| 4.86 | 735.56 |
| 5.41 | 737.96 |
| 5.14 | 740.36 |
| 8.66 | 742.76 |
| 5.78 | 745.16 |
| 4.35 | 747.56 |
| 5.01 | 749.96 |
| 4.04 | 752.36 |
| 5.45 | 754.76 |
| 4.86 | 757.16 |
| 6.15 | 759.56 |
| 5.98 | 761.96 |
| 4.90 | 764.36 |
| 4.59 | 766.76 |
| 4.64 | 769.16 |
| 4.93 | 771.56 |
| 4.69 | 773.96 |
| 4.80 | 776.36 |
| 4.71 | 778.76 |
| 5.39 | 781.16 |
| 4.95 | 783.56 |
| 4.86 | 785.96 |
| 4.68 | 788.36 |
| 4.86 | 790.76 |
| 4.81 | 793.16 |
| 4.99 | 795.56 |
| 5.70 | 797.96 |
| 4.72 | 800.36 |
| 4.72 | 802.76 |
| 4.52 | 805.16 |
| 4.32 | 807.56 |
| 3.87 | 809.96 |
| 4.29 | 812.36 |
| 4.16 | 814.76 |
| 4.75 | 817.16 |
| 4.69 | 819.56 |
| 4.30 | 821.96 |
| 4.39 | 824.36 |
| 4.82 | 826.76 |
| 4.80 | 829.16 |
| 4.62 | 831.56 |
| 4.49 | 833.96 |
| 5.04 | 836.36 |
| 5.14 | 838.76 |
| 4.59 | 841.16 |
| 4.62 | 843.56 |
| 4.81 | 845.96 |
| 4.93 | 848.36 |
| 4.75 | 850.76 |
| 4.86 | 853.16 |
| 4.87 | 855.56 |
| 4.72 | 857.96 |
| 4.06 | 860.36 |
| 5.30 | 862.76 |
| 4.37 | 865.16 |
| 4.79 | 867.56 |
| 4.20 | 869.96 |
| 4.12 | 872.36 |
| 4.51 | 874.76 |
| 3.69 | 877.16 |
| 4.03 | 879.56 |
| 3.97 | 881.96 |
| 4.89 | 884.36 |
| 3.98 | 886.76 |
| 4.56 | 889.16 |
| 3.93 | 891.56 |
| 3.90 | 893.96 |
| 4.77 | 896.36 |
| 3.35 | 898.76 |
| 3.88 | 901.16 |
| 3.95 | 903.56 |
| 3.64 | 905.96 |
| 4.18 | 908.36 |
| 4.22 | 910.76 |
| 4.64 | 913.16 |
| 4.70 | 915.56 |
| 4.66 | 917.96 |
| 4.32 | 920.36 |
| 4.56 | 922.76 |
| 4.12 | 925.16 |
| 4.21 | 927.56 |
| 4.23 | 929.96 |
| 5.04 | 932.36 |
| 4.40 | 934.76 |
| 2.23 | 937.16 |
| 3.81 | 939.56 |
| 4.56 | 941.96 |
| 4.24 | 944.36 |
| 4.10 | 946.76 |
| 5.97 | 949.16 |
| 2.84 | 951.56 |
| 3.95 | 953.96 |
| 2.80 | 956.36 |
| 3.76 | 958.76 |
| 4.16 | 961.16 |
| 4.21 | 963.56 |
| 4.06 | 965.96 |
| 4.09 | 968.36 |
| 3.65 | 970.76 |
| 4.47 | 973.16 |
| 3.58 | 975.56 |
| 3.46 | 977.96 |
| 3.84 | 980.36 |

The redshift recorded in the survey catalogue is 0.132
